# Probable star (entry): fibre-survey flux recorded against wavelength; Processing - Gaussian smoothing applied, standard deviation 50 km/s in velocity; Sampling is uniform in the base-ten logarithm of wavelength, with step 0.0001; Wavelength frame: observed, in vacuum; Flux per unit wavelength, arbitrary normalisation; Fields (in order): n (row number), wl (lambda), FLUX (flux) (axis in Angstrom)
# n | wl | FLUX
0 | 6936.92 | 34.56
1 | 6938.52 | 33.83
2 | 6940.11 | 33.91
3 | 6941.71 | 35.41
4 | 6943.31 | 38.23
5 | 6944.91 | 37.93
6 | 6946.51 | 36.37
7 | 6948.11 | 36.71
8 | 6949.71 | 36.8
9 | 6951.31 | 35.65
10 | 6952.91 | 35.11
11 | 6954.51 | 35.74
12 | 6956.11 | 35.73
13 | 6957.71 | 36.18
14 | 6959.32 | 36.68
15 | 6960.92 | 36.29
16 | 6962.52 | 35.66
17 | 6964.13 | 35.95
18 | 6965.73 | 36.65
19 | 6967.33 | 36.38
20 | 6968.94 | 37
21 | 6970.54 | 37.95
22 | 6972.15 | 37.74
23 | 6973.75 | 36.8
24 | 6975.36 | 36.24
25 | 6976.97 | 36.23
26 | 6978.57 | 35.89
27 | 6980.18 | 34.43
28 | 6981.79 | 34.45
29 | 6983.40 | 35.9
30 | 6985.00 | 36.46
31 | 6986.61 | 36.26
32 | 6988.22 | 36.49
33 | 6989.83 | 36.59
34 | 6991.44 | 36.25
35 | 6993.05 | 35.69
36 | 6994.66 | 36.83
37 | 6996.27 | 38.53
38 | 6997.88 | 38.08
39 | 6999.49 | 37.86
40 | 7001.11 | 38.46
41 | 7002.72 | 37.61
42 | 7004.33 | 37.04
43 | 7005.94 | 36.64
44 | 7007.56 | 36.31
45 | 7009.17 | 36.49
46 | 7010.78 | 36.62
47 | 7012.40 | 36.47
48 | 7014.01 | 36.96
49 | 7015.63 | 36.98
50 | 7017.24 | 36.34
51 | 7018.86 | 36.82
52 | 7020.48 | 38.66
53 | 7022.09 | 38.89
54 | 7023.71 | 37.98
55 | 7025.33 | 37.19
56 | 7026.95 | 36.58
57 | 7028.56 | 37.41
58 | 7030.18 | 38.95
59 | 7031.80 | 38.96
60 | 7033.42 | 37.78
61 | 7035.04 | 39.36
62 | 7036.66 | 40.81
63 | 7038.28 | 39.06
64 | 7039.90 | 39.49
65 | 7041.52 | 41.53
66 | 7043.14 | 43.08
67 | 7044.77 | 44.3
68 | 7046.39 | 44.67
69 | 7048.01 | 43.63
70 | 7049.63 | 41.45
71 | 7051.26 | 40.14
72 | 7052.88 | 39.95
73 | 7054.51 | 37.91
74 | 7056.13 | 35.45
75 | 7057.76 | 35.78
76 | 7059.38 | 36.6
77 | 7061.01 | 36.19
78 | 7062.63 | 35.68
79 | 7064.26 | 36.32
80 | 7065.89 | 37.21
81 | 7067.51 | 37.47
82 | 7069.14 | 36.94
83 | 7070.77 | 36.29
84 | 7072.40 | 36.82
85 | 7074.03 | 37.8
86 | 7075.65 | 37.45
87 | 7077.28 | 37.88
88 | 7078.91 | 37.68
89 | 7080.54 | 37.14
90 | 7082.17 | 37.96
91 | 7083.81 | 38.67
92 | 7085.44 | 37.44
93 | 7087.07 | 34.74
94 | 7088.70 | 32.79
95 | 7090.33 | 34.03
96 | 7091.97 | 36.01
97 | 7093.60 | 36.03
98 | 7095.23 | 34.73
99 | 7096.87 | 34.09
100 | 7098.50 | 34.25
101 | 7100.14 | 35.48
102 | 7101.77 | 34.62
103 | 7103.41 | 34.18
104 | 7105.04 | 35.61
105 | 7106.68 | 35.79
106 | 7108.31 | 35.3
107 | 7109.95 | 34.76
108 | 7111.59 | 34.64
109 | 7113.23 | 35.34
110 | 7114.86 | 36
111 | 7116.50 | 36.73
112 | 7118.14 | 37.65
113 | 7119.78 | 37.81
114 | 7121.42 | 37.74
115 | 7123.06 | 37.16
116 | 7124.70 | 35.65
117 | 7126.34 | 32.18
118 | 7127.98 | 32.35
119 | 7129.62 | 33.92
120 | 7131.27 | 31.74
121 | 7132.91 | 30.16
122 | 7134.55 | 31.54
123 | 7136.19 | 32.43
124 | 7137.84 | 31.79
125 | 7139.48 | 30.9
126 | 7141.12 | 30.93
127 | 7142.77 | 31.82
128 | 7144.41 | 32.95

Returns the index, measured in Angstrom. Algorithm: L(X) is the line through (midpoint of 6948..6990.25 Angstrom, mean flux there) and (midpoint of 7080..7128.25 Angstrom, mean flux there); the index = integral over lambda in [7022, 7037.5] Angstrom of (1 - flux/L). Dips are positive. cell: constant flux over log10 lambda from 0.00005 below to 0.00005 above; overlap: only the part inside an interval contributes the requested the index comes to -1.05 Angstrom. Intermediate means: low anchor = 36.2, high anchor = 35.6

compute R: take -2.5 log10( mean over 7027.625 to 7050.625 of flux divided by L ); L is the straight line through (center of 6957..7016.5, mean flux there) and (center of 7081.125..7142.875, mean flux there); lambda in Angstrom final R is -0.14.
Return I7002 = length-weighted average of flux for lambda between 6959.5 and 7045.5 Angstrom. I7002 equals 37.5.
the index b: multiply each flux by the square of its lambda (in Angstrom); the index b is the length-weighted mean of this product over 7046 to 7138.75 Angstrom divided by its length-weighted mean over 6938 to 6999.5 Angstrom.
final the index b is 1.03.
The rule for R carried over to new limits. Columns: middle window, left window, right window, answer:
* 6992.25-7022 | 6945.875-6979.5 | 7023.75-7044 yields 0.026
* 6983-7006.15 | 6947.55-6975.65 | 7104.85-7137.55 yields -0.029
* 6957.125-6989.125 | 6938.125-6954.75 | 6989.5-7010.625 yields 0.009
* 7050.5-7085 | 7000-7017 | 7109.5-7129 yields -0.030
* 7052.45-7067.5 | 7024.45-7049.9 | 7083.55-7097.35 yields 0.040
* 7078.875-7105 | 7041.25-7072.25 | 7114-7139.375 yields 0.030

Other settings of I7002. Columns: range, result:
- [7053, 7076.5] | 36.8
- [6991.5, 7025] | 37.2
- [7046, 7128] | 36.6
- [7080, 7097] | 35.8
